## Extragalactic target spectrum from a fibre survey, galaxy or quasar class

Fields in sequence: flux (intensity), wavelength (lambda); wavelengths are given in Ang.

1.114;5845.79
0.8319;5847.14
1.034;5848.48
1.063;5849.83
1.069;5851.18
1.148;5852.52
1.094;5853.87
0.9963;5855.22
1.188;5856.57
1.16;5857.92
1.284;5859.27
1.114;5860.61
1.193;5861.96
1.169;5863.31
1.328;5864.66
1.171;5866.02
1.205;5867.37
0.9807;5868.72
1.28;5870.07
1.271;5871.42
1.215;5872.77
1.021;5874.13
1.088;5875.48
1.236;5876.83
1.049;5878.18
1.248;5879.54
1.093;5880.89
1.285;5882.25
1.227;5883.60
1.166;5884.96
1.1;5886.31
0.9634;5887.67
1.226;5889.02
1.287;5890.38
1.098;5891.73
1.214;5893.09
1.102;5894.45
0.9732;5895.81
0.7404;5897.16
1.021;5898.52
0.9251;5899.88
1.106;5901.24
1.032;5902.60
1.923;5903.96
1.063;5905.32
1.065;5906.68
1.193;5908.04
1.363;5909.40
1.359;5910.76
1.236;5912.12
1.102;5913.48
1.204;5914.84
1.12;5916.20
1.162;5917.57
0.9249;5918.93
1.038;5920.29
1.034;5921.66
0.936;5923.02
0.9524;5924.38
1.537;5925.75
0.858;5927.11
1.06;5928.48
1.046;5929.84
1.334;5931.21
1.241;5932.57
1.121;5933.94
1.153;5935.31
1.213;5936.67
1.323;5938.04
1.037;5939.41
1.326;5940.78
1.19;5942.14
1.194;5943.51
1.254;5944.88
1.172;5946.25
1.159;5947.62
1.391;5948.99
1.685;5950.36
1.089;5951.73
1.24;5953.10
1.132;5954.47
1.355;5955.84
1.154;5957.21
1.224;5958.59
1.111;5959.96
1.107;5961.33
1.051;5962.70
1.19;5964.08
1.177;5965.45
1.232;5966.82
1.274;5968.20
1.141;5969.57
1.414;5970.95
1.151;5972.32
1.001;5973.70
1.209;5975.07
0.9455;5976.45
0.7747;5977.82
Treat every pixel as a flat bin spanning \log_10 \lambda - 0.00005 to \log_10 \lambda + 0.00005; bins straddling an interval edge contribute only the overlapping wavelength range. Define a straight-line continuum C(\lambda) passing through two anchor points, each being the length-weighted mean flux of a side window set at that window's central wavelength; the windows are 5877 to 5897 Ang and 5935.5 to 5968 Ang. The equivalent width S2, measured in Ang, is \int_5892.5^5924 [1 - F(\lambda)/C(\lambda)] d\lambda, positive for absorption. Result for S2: 1.1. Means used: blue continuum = 1.14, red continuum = 1.22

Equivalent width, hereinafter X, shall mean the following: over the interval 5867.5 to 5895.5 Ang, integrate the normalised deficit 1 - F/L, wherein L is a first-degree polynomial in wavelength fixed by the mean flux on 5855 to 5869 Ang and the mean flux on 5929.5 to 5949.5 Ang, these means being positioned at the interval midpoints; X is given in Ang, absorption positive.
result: 0.6 Ang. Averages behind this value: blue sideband 1.17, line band 1.16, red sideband 1.21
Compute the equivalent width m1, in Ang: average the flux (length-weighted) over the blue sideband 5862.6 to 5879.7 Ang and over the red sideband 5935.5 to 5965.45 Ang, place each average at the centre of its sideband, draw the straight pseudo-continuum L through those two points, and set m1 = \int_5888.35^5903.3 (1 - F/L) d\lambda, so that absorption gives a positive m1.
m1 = 1.5 Ang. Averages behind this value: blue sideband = 1.17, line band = 1.07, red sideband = 1.22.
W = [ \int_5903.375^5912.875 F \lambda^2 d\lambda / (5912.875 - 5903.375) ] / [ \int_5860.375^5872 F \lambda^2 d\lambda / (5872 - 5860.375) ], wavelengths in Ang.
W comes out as 1.11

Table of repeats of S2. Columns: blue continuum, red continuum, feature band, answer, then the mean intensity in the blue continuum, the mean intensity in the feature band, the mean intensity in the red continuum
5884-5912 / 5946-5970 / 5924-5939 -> 0.23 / 1.15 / 1.17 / 1.22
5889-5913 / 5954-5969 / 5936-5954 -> -1.13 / 1.16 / 1.25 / 1.18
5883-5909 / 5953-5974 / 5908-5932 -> 0.29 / 1.13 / 1.14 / 1.19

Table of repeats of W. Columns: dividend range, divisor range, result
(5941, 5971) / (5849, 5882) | 1.09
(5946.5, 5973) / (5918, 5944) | 1.09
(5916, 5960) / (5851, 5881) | 1.04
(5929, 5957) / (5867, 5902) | 1.12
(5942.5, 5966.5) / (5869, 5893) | 1.07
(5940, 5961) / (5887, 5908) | 1.13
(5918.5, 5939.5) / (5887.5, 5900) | 1.06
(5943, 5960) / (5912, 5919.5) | 1.13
